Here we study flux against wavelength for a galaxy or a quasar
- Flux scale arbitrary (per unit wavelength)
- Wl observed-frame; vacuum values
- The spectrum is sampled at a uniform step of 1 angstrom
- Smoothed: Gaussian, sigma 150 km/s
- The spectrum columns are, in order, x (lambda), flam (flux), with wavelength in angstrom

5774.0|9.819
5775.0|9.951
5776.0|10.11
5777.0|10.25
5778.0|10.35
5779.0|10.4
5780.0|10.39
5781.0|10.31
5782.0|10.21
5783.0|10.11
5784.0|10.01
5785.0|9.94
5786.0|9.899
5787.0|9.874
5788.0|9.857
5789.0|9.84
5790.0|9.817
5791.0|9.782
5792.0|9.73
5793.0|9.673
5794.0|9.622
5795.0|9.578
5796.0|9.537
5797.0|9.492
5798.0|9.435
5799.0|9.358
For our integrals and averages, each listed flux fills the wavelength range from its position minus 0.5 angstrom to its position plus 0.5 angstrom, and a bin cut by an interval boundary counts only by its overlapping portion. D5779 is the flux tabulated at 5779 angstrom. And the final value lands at 10.4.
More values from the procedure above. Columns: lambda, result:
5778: 10.35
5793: 9.673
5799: 9.358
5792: 9.73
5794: 9.622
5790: 9.817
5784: 10.01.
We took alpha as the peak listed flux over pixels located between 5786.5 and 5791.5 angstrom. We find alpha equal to 9.874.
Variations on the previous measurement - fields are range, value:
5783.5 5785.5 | 10.01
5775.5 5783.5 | 10.4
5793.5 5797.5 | 9.622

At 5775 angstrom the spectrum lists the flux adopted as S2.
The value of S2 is 9.951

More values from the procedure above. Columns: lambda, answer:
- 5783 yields 10.11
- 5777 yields 10.25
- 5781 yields 10.31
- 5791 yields 9.782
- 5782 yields 10.21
